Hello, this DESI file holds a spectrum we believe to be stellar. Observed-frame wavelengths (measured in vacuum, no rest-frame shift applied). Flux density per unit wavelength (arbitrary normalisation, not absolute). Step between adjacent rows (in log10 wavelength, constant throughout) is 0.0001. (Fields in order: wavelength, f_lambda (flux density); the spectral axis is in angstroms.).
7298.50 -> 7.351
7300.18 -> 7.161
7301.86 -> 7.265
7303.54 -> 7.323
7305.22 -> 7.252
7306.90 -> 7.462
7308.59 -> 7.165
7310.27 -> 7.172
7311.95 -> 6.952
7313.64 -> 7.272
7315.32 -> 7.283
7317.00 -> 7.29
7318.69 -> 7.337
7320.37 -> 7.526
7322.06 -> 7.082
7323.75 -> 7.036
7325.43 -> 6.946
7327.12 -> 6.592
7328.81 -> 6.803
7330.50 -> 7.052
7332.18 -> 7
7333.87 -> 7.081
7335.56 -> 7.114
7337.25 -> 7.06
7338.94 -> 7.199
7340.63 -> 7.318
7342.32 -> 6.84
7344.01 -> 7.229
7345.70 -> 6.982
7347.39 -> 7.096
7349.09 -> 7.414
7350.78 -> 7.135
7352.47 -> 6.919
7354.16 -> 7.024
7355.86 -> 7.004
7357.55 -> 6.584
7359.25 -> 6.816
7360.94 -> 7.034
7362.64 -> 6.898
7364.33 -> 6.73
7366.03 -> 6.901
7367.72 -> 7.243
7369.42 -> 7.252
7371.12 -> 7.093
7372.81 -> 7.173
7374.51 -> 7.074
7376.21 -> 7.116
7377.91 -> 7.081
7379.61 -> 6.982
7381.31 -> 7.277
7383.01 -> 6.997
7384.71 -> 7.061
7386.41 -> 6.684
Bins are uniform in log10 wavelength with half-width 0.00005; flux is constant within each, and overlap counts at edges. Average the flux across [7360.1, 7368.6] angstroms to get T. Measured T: 6.96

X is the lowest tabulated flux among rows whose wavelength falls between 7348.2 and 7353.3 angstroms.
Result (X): 6.919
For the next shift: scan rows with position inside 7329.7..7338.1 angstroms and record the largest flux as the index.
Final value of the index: 7.114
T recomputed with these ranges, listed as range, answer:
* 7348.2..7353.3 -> 7.15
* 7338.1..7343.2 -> 7.12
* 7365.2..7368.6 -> 7.08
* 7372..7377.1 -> 7.11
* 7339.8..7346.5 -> 7.1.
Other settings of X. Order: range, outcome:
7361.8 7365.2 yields 6.73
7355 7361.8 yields 6.584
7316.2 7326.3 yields 6.946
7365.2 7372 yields 6.901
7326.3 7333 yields 6.592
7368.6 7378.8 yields 7.074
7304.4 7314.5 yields 6.952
